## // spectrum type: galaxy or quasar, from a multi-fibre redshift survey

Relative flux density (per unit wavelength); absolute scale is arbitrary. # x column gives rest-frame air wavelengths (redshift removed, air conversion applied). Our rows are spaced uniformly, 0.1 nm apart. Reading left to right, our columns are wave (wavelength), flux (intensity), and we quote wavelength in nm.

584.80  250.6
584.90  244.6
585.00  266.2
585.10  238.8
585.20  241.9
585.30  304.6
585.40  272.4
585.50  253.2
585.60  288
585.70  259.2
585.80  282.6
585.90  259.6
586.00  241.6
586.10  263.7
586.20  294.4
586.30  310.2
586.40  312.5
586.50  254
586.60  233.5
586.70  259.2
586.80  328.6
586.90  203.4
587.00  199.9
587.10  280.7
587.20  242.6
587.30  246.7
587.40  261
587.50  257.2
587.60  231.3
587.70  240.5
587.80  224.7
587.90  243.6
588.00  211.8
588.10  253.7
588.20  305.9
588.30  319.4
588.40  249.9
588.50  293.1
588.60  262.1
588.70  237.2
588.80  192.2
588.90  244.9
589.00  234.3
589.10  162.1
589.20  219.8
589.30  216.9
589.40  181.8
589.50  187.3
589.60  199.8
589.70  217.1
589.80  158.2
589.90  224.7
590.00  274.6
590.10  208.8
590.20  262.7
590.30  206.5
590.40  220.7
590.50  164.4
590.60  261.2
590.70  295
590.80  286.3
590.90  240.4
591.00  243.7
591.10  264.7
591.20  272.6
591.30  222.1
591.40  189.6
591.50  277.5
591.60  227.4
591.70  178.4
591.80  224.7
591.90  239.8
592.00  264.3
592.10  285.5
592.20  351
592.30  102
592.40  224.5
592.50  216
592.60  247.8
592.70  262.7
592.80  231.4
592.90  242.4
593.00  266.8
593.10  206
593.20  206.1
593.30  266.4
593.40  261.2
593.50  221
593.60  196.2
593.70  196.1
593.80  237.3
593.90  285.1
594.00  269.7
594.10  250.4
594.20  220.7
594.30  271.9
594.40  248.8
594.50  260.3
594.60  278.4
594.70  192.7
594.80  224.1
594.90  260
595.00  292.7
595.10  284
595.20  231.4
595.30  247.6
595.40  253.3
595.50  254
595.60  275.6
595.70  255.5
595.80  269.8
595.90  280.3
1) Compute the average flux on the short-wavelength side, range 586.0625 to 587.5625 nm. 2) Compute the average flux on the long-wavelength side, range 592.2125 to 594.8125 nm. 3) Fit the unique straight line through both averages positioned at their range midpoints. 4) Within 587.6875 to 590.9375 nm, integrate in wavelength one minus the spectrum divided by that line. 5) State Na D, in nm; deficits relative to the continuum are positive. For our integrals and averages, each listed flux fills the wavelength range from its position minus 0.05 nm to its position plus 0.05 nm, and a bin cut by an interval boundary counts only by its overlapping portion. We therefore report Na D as 0.252 nm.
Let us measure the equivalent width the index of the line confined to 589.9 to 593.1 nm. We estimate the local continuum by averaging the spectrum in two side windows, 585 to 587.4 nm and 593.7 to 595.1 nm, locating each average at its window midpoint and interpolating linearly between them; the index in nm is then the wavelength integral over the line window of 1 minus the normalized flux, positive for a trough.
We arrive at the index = 0.21 nm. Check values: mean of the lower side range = 264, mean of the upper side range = 252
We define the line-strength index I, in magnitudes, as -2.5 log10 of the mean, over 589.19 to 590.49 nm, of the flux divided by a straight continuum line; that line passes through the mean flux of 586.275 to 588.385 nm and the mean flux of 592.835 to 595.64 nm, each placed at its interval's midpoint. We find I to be 0.19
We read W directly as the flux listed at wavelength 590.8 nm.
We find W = 286.3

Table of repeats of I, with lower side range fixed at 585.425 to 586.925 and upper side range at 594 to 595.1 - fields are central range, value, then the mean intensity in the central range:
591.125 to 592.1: 0.10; 236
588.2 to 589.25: 0.09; 245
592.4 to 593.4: 0.08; 239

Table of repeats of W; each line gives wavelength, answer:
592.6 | 247.8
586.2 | 294.4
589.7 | 217.1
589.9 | 224.7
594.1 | 250.4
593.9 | 285.1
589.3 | 216.9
